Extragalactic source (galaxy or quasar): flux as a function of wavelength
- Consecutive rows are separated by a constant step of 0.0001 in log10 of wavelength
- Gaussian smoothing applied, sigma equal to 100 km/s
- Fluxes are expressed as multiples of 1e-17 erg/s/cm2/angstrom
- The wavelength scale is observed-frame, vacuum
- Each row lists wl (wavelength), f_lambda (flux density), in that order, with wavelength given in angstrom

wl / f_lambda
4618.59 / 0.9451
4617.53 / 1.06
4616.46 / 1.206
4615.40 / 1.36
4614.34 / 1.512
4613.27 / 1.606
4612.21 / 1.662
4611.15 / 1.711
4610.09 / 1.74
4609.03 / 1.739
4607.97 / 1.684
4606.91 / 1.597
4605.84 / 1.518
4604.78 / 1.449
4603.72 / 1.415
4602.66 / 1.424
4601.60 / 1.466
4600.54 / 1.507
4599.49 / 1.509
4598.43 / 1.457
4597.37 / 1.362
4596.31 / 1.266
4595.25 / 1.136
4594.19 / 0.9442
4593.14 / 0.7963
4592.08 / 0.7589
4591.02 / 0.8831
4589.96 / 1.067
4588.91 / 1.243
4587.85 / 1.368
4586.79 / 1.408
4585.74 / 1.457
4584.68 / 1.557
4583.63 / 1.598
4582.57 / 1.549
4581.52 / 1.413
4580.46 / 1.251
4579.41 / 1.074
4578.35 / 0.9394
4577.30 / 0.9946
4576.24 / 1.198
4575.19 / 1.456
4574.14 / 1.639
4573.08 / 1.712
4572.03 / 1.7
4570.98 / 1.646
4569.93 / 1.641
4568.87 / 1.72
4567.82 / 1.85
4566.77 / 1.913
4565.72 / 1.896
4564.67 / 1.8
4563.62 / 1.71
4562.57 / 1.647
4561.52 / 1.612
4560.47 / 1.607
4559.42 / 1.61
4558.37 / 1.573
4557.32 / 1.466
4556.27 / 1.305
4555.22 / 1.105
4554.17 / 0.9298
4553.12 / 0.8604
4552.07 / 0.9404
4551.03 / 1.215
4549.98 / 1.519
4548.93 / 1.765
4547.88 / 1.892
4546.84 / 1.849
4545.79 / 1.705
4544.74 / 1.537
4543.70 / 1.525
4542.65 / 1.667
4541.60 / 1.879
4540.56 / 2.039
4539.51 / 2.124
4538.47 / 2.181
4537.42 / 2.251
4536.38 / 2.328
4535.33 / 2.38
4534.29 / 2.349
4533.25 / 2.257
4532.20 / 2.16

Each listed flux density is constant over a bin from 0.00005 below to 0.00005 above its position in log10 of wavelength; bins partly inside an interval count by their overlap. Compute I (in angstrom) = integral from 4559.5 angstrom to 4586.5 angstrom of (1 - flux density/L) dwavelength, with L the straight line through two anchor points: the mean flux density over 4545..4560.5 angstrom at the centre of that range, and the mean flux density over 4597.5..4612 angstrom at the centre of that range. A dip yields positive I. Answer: -1.4 angstrom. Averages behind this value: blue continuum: 1.42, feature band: 1.54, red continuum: 1.55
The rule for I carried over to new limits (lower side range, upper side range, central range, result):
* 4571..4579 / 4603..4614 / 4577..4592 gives 2.0 angstrom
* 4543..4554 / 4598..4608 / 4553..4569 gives -0.8 angstrom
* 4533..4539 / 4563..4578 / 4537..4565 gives 5.7 angstrom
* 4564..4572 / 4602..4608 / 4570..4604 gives 6.5 angstrom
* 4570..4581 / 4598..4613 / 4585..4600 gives 2.9 angstrom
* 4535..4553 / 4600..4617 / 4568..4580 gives 1.7 angstrom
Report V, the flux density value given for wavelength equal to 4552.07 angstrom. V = 0.9404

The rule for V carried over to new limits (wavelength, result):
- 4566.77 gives 1.913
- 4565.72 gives 1.896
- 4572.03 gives 1.7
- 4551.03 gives 1.215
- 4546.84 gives 1.849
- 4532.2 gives 2.16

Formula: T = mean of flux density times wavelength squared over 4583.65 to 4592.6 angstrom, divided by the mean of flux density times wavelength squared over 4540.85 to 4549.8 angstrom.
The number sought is 0.73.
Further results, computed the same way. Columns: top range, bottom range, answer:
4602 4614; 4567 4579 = 1.07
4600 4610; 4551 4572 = 1.04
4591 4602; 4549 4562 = 0.92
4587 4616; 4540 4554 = 0.91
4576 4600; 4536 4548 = 0.66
